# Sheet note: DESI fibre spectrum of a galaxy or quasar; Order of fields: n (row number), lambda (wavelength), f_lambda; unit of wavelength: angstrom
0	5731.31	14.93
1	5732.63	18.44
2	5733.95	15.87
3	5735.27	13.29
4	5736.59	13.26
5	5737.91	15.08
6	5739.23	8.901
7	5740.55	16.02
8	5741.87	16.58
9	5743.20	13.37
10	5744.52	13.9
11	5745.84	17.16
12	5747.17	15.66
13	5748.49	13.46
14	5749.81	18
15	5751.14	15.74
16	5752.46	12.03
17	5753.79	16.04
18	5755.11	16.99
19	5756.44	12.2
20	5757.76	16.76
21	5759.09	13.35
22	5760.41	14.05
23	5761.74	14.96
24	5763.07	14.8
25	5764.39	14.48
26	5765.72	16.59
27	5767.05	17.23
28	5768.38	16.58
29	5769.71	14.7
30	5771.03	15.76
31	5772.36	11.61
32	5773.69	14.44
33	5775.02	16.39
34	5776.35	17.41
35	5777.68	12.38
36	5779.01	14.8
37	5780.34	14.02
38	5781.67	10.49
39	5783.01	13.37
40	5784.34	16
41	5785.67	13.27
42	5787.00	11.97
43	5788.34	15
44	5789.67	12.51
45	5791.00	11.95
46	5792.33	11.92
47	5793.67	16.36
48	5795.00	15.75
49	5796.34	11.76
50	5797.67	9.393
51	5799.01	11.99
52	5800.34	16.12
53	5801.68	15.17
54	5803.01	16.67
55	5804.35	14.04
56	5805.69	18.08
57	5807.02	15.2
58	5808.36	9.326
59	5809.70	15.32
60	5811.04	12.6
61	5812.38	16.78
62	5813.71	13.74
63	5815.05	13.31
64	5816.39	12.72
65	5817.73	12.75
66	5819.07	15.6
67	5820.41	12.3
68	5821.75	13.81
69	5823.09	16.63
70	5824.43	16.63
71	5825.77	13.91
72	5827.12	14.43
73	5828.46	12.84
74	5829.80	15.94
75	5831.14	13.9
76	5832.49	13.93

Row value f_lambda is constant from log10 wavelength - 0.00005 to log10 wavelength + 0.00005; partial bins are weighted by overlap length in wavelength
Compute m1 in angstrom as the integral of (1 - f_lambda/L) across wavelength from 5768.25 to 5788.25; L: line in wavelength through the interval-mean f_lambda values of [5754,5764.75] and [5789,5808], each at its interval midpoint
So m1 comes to 0.32 angstrom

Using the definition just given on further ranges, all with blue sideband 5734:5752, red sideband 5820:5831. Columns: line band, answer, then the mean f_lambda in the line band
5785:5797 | 1.0 angstrom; 13.4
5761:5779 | -0.6 angstrom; 15.2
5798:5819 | 0.6 angstrom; 14.2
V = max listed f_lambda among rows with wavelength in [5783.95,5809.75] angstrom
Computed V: 18.08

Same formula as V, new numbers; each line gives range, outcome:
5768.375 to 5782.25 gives 17.41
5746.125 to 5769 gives 18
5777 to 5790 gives 16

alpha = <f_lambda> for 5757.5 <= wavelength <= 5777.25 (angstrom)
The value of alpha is 15.2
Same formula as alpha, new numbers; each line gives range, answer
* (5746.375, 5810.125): 14.4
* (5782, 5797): 13.5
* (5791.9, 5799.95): 13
